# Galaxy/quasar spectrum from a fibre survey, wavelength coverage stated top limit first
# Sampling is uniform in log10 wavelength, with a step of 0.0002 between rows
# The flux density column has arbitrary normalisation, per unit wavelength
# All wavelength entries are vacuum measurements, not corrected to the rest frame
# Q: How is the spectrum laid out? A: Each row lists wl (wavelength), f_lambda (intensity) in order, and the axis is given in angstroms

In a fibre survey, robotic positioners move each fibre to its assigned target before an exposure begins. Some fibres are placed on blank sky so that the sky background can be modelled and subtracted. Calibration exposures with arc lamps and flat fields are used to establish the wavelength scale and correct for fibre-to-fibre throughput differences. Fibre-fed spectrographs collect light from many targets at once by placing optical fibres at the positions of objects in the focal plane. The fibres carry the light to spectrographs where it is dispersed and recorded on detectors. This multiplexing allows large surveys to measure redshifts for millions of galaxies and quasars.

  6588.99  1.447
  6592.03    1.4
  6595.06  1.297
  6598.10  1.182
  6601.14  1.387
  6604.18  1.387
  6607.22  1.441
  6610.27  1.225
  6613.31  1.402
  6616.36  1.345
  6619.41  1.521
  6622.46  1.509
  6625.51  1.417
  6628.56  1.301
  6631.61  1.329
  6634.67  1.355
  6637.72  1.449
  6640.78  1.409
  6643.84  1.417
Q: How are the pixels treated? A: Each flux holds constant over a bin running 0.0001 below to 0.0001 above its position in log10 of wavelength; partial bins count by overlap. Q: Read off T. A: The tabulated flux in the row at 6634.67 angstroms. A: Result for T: 1.355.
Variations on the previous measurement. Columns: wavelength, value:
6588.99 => 1.447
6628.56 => 1.301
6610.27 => 1.225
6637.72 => 1.449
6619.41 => 1.521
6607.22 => 1.441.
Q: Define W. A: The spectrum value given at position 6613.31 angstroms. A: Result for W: 1.402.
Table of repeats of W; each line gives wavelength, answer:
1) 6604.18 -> 1.387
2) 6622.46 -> 1.509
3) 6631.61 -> 1.329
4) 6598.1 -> 1.182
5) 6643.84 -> 1.417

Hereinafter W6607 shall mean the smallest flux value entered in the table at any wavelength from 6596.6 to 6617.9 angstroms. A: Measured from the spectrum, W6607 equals 1.182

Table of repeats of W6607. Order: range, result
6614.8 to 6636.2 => 1.301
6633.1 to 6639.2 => 1.355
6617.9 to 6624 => 1.509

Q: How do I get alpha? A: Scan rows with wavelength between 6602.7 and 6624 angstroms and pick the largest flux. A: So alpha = 1.521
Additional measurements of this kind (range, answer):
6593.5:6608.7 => 1.441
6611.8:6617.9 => 1.402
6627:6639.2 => 1.449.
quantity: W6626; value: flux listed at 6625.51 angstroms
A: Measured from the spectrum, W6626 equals 1.417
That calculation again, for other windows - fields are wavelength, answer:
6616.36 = 1.345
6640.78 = 1.409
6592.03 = 1.4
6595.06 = 1.297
